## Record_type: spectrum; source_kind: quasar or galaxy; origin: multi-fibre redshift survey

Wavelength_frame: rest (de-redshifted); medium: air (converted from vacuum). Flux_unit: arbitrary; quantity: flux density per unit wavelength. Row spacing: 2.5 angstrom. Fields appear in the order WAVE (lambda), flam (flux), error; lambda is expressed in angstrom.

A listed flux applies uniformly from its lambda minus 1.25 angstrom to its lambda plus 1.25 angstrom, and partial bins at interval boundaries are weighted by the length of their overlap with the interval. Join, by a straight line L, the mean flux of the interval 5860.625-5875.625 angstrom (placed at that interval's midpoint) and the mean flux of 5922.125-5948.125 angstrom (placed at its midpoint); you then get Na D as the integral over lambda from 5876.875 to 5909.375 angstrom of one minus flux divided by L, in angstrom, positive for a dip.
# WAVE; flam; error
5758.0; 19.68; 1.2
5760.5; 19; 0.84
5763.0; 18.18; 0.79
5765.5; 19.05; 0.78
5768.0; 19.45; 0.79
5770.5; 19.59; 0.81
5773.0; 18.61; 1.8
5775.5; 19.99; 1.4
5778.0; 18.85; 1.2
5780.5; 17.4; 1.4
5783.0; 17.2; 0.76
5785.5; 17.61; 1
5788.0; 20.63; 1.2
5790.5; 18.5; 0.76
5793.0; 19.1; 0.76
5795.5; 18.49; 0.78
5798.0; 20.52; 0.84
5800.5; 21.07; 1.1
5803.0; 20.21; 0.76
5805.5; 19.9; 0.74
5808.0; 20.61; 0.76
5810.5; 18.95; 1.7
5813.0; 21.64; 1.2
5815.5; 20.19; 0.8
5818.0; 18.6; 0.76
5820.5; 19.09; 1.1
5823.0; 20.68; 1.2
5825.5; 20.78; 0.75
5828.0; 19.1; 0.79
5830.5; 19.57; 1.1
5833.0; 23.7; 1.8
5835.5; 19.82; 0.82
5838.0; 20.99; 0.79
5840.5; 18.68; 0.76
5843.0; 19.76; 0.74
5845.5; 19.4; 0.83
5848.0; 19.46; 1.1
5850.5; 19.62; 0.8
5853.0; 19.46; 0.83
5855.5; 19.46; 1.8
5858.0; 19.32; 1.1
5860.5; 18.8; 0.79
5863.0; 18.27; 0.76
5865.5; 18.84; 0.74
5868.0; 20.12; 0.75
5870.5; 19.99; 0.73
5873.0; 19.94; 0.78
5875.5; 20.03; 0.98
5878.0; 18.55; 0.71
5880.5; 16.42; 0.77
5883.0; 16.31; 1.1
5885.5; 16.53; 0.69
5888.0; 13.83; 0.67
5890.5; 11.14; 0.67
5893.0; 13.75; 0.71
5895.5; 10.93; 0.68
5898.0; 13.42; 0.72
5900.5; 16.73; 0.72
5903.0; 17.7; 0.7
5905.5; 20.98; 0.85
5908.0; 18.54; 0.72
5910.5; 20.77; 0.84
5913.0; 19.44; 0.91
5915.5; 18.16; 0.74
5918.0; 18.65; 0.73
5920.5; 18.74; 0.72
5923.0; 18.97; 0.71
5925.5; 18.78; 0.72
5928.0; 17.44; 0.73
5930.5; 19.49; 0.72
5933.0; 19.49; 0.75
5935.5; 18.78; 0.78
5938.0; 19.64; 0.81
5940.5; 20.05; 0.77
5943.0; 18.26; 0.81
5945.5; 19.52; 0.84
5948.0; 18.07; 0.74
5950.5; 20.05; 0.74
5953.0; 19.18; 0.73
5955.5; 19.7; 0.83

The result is 5.9 angstrom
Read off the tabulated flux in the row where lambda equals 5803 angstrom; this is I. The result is 20.21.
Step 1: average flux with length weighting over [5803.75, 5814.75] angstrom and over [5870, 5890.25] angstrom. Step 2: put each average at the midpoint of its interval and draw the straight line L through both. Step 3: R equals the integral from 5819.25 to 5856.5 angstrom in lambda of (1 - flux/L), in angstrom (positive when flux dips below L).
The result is -1.8 angstrom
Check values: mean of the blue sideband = 20.3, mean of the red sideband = 17.3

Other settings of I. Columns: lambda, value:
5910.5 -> 20.77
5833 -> 23.7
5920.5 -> 18.74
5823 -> 20.68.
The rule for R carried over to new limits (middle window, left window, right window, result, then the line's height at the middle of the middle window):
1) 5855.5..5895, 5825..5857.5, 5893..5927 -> 3.1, 18.8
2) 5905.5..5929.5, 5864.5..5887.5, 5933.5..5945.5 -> 0.0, 18.9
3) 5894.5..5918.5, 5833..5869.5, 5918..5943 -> 2.0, 19.2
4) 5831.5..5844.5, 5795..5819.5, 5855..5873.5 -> -0.6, 19.7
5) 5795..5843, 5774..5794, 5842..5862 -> -2.8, 19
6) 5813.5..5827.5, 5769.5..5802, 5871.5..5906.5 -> -1.4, 18.1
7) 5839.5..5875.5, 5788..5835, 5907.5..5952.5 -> 0.5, 19.7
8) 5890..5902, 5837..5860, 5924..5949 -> 3.6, 19.2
